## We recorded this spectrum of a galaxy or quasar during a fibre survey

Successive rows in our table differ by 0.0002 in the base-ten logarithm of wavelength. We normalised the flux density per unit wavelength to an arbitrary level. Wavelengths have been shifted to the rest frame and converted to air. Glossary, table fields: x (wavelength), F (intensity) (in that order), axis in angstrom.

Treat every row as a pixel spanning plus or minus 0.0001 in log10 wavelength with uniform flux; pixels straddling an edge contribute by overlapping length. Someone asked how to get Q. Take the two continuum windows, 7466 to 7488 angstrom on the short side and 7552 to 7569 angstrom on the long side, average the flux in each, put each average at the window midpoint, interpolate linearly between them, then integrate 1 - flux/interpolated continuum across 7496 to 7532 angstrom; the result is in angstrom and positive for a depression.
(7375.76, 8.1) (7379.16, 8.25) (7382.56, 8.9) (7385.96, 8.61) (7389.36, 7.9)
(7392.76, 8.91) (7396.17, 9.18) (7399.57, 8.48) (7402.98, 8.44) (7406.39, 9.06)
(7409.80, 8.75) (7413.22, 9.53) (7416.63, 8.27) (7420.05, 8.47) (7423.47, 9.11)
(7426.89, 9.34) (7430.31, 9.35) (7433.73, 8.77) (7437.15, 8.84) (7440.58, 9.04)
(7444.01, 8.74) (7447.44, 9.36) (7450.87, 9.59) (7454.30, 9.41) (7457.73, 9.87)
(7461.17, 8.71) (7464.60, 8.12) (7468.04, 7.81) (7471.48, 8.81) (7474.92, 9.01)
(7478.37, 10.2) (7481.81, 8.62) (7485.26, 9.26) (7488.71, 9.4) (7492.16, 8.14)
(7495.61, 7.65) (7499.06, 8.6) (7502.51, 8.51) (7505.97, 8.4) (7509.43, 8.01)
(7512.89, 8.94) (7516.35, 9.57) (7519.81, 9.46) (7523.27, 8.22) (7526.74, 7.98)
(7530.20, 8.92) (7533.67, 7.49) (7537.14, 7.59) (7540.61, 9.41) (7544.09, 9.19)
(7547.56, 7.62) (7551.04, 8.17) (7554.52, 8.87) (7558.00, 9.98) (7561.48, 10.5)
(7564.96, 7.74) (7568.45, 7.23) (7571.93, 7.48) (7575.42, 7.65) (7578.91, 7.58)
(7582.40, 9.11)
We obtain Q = 1.3 angstrom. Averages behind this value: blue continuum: 8.96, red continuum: 8.94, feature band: 8.62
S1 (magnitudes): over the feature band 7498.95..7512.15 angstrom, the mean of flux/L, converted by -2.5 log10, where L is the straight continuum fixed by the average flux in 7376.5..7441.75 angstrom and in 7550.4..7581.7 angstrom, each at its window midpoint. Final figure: 0.019 mag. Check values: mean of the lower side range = 8.79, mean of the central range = 8.39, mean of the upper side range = 8.39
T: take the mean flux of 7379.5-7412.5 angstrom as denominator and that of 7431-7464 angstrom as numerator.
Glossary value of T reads 1.0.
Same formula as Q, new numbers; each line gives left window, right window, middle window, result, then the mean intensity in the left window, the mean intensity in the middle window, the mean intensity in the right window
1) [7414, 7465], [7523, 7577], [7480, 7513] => 0.6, 9.03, 8.54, 8.38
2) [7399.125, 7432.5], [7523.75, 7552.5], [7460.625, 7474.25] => 0.4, 8.89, 8.39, 8.29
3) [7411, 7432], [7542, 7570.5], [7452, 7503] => 0.2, 9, 8.82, 8.66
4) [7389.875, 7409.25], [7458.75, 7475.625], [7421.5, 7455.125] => -2.0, 8.76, 9.14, 8.52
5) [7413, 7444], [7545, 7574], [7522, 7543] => 0.6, 8.93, 8.3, 8.46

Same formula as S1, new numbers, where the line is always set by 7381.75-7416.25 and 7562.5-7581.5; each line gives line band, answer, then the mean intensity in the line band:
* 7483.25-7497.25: -0.05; 8.61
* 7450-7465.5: -0.10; 9.17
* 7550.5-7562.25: -0.20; 9.41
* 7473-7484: -0.12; 9.26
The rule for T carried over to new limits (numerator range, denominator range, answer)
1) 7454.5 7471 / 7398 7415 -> 0.98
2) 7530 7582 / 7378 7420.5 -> 0.96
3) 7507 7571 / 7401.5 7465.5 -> 0.95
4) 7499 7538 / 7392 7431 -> 0.95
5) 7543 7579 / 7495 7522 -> 0.97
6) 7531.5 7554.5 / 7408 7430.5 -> 0.93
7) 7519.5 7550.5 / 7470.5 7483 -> 0.91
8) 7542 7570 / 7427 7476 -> 0.97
